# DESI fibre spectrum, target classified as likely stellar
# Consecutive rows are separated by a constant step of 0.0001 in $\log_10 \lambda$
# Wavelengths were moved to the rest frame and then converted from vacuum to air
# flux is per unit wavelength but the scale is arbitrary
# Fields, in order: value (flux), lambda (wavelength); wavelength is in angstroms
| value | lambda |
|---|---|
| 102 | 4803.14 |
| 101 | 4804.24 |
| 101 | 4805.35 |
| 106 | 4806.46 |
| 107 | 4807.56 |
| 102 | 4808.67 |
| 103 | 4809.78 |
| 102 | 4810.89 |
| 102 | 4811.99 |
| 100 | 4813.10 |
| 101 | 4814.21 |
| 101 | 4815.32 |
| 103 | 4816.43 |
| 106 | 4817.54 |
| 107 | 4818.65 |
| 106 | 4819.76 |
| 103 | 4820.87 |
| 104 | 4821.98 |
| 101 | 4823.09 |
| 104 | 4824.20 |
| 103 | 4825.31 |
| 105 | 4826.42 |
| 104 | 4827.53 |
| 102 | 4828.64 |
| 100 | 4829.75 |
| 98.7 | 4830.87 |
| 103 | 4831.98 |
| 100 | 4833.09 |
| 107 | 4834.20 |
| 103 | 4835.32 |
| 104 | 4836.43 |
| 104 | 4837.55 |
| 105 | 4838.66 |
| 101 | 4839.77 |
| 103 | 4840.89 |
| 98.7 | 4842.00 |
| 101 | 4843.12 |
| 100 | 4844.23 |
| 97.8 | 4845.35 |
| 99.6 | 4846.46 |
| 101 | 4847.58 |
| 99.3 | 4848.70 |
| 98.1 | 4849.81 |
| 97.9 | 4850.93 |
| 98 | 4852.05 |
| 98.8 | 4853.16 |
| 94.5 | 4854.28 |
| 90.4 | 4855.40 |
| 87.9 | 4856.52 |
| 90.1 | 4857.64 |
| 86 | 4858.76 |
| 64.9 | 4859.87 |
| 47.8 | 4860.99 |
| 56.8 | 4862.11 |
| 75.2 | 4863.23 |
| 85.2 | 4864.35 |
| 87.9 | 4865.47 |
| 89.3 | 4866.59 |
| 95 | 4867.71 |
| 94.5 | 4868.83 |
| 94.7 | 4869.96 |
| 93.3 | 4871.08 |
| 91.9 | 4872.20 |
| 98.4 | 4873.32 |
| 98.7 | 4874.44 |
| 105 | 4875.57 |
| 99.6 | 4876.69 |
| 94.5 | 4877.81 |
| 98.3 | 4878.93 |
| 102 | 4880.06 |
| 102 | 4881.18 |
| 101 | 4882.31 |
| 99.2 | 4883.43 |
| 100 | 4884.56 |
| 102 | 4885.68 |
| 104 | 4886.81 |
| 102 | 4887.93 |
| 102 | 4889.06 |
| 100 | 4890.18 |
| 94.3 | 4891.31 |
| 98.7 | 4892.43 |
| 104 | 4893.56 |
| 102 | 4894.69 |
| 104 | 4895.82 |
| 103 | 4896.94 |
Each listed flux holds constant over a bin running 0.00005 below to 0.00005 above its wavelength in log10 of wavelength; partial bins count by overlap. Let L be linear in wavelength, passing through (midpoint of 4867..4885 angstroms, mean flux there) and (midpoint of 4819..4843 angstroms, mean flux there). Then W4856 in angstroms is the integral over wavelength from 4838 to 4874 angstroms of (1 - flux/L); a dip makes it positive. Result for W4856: 3.1 angstroms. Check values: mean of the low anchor 103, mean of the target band 91.4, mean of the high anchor 97.9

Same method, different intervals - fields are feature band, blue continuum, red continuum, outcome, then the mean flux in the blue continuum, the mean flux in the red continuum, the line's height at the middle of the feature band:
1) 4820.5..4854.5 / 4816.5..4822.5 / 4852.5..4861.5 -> -2.6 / 105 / 83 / 94.4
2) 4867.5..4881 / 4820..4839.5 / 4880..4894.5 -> 0.5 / 103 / 101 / 101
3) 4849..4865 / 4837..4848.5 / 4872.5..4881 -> 2.6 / 101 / 99.4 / 100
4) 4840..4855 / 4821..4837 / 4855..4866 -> -2.0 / 103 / 77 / 87.6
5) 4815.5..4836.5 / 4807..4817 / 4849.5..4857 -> -0.7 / 102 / 95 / 99.8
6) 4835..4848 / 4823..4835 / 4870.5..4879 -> 0.0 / 103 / 97.5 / 101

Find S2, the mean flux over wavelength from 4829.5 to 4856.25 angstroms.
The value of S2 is 100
